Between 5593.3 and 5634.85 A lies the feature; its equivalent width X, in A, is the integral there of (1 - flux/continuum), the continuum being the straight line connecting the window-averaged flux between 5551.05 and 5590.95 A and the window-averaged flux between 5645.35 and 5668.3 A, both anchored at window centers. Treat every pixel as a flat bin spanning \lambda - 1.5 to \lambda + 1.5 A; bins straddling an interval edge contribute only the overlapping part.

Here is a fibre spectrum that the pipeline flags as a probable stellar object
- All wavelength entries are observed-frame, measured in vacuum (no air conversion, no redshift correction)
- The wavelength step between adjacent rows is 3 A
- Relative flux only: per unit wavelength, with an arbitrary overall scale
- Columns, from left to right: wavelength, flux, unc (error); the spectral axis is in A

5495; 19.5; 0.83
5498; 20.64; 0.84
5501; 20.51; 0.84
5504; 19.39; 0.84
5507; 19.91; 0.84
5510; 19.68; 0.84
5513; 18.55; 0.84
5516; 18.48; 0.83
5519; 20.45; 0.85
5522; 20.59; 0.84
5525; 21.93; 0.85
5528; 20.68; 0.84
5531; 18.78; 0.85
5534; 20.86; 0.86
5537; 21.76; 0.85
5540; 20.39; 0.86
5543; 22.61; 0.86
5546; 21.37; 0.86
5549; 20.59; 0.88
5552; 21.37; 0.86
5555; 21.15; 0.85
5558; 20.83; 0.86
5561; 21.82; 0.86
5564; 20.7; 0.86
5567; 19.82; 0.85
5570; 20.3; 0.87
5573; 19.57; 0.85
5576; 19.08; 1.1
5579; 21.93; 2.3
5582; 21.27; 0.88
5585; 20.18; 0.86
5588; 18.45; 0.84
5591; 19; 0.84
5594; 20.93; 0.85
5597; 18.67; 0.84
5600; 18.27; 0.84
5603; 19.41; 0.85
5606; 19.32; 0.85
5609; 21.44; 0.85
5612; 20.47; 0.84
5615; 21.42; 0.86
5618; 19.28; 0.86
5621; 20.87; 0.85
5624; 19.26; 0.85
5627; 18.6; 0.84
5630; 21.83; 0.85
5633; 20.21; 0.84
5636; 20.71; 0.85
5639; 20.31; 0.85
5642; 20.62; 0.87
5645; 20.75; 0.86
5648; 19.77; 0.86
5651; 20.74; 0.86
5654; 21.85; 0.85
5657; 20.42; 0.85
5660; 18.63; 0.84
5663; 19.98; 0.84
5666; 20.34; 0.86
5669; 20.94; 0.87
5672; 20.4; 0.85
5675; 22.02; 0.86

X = 0.8 A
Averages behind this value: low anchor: 20.4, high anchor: 20.3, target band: 20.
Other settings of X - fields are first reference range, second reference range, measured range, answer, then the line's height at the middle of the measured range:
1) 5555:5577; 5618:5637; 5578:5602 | 0.6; 20.3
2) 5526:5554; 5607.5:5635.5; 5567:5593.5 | 0.9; 20.7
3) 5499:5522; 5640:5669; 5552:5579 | -0.8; 19.9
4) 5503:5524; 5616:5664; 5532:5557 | -1.8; 19.8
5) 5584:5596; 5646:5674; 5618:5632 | -0.1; 20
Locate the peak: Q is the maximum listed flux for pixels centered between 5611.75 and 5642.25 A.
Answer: 21.83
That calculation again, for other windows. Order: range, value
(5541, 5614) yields 22.61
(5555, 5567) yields 21.82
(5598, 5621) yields 21.44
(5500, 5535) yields 21.93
